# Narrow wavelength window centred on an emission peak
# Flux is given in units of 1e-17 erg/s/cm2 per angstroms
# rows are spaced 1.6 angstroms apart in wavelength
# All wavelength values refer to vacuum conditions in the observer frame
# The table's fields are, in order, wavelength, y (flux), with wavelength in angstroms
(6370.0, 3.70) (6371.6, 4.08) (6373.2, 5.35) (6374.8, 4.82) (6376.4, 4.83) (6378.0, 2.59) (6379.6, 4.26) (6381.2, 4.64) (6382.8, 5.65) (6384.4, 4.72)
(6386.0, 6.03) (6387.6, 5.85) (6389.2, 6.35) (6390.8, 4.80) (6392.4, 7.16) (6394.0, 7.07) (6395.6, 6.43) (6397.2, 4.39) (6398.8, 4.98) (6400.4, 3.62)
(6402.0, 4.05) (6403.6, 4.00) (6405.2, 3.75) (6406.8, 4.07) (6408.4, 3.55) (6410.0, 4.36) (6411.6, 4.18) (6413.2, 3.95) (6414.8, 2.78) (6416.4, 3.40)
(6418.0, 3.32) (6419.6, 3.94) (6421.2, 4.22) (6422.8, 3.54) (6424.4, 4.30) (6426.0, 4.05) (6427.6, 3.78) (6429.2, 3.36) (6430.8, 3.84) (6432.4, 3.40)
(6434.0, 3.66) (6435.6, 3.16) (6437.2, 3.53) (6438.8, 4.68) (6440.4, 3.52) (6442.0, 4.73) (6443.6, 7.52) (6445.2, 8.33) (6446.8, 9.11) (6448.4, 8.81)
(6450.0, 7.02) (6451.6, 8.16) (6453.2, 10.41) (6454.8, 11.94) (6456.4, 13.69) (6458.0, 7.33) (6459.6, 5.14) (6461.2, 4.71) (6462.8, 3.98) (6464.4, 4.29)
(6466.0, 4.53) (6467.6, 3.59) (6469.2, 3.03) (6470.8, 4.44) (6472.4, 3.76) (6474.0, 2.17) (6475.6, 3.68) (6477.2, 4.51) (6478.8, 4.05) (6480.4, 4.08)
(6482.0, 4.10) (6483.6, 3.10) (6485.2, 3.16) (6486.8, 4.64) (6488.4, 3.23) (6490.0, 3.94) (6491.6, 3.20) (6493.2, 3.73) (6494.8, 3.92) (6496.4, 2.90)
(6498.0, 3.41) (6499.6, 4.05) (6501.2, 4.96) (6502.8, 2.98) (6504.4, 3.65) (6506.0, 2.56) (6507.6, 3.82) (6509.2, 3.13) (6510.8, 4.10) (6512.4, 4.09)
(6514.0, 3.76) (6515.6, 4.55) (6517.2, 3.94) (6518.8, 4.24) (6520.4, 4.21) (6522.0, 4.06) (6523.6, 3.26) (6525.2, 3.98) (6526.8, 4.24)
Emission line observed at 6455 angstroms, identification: [O III]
